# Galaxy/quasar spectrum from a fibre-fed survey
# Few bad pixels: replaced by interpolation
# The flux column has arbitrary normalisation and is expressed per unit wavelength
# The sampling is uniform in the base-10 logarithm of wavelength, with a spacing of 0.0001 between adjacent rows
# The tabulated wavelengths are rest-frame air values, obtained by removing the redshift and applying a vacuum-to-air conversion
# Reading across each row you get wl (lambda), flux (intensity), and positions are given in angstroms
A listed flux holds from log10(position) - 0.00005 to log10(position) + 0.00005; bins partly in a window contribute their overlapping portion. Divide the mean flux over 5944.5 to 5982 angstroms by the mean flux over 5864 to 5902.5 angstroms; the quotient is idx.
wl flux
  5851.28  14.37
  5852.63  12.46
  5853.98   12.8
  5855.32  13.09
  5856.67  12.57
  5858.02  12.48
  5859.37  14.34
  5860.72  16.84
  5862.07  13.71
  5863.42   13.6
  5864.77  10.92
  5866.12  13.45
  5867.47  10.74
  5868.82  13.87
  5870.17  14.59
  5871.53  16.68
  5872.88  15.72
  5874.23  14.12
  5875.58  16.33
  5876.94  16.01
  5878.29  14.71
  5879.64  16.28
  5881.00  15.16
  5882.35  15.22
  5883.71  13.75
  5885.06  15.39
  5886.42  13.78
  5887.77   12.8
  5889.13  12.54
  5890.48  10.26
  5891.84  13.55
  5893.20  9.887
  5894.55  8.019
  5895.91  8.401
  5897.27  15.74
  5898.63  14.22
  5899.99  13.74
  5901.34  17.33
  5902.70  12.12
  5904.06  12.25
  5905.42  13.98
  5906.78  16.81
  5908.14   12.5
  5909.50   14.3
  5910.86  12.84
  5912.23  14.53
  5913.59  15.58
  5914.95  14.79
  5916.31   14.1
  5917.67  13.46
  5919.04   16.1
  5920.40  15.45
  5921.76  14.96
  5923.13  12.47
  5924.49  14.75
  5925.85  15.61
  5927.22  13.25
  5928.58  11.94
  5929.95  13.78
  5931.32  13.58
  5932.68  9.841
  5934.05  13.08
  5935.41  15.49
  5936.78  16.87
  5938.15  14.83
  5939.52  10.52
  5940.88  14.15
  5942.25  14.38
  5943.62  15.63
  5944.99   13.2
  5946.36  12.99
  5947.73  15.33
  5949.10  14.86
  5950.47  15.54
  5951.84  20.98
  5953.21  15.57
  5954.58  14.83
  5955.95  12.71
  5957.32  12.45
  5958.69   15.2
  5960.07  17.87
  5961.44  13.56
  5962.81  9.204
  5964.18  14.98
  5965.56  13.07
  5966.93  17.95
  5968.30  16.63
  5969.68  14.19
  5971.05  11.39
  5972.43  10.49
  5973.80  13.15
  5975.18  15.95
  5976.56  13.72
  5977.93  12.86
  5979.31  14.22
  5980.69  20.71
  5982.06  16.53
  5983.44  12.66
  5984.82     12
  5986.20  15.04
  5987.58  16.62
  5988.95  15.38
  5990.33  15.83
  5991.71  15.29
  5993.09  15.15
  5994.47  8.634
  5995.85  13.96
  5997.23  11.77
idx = 1.07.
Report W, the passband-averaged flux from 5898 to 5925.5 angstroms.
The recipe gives 14.3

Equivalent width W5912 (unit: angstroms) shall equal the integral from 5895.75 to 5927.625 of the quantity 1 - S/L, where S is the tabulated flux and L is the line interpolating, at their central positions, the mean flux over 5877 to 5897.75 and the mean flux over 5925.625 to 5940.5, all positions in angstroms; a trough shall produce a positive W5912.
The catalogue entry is -2.25 angstroms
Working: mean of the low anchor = 13.1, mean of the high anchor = 13.5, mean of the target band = 14.2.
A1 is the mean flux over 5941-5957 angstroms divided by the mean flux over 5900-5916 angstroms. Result 1.05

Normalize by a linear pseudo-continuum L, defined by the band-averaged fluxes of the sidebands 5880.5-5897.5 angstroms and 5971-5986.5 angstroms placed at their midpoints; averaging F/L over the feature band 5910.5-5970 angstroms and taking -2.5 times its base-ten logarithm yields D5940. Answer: -0.07 mag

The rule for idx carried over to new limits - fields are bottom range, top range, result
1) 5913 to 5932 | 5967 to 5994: 1.03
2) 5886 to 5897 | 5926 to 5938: 1.21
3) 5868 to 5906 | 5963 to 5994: 1.06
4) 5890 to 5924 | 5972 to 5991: 1.09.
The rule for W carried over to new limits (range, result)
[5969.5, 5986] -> 14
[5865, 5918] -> 13.8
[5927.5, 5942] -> 13.4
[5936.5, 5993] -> 14.6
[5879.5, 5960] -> 14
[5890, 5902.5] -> 12.4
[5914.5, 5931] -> 14.2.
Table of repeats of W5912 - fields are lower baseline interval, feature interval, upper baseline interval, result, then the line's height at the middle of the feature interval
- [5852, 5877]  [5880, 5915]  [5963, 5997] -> 1.4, 14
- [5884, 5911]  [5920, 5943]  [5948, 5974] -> 0.0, 13.8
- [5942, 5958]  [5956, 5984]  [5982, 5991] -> 0.9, 14.8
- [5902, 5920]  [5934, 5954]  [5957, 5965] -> -1.4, 14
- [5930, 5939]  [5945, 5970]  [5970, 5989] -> -1.3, 14.1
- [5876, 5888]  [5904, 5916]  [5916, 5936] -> 0.0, 14.2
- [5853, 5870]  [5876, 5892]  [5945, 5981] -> -0.8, 13.5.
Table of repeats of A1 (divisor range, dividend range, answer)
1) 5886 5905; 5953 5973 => 1.12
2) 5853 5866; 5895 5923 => 1.05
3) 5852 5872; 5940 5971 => 1.09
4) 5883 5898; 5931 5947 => 1.12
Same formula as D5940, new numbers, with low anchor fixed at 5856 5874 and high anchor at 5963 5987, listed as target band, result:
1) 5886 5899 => 0.18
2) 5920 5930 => 0.01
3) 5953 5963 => 0.01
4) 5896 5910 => 0.00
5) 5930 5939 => 0.02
